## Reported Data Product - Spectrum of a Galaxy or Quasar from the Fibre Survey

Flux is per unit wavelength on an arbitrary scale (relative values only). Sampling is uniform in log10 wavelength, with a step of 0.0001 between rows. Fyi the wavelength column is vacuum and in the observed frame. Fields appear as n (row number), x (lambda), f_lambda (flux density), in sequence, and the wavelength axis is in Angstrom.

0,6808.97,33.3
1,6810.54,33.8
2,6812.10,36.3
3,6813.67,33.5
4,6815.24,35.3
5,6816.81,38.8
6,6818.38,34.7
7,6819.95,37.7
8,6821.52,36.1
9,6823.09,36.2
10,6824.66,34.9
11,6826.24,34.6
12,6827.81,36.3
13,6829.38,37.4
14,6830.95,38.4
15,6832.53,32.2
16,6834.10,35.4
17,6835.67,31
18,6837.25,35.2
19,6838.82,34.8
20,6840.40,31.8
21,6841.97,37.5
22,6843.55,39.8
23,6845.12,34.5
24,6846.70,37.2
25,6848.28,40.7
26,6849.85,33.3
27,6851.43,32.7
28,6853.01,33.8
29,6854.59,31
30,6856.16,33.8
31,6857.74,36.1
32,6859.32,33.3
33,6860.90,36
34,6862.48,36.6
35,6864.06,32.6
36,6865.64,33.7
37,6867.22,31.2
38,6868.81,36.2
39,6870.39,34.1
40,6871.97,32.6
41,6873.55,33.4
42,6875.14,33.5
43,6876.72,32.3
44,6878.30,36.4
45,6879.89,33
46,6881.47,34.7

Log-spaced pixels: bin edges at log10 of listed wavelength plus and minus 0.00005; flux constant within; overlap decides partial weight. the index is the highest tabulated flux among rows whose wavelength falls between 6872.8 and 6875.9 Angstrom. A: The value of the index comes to 33.5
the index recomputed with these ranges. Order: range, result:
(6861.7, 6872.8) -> 36.6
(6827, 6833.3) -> 38.4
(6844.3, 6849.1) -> 40.7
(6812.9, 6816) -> 35.3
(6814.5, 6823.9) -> 38.8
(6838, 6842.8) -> 37.5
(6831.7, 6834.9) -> 35.4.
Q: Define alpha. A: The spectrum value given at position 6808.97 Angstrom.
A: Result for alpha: 33.3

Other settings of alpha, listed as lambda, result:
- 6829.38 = 37.4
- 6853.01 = 33.8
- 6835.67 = 31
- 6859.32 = 33.3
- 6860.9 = 36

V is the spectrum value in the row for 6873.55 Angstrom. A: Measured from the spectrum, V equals 33.4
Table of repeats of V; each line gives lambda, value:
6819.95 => 37.7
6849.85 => 33.3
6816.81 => 38.8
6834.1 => 35.4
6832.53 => 32.2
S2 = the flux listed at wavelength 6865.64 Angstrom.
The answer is 33.7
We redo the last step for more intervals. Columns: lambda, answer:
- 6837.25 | 35.2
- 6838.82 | 34.8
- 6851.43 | 32.7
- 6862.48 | 36.6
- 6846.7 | 37.2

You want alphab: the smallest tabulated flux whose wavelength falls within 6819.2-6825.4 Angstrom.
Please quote 34.9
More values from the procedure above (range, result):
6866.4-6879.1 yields 31.2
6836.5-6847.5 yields 31.8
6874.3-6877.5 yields 32.3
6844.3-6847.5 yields 34.5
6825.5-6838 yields 31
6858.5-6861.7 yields 33.3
